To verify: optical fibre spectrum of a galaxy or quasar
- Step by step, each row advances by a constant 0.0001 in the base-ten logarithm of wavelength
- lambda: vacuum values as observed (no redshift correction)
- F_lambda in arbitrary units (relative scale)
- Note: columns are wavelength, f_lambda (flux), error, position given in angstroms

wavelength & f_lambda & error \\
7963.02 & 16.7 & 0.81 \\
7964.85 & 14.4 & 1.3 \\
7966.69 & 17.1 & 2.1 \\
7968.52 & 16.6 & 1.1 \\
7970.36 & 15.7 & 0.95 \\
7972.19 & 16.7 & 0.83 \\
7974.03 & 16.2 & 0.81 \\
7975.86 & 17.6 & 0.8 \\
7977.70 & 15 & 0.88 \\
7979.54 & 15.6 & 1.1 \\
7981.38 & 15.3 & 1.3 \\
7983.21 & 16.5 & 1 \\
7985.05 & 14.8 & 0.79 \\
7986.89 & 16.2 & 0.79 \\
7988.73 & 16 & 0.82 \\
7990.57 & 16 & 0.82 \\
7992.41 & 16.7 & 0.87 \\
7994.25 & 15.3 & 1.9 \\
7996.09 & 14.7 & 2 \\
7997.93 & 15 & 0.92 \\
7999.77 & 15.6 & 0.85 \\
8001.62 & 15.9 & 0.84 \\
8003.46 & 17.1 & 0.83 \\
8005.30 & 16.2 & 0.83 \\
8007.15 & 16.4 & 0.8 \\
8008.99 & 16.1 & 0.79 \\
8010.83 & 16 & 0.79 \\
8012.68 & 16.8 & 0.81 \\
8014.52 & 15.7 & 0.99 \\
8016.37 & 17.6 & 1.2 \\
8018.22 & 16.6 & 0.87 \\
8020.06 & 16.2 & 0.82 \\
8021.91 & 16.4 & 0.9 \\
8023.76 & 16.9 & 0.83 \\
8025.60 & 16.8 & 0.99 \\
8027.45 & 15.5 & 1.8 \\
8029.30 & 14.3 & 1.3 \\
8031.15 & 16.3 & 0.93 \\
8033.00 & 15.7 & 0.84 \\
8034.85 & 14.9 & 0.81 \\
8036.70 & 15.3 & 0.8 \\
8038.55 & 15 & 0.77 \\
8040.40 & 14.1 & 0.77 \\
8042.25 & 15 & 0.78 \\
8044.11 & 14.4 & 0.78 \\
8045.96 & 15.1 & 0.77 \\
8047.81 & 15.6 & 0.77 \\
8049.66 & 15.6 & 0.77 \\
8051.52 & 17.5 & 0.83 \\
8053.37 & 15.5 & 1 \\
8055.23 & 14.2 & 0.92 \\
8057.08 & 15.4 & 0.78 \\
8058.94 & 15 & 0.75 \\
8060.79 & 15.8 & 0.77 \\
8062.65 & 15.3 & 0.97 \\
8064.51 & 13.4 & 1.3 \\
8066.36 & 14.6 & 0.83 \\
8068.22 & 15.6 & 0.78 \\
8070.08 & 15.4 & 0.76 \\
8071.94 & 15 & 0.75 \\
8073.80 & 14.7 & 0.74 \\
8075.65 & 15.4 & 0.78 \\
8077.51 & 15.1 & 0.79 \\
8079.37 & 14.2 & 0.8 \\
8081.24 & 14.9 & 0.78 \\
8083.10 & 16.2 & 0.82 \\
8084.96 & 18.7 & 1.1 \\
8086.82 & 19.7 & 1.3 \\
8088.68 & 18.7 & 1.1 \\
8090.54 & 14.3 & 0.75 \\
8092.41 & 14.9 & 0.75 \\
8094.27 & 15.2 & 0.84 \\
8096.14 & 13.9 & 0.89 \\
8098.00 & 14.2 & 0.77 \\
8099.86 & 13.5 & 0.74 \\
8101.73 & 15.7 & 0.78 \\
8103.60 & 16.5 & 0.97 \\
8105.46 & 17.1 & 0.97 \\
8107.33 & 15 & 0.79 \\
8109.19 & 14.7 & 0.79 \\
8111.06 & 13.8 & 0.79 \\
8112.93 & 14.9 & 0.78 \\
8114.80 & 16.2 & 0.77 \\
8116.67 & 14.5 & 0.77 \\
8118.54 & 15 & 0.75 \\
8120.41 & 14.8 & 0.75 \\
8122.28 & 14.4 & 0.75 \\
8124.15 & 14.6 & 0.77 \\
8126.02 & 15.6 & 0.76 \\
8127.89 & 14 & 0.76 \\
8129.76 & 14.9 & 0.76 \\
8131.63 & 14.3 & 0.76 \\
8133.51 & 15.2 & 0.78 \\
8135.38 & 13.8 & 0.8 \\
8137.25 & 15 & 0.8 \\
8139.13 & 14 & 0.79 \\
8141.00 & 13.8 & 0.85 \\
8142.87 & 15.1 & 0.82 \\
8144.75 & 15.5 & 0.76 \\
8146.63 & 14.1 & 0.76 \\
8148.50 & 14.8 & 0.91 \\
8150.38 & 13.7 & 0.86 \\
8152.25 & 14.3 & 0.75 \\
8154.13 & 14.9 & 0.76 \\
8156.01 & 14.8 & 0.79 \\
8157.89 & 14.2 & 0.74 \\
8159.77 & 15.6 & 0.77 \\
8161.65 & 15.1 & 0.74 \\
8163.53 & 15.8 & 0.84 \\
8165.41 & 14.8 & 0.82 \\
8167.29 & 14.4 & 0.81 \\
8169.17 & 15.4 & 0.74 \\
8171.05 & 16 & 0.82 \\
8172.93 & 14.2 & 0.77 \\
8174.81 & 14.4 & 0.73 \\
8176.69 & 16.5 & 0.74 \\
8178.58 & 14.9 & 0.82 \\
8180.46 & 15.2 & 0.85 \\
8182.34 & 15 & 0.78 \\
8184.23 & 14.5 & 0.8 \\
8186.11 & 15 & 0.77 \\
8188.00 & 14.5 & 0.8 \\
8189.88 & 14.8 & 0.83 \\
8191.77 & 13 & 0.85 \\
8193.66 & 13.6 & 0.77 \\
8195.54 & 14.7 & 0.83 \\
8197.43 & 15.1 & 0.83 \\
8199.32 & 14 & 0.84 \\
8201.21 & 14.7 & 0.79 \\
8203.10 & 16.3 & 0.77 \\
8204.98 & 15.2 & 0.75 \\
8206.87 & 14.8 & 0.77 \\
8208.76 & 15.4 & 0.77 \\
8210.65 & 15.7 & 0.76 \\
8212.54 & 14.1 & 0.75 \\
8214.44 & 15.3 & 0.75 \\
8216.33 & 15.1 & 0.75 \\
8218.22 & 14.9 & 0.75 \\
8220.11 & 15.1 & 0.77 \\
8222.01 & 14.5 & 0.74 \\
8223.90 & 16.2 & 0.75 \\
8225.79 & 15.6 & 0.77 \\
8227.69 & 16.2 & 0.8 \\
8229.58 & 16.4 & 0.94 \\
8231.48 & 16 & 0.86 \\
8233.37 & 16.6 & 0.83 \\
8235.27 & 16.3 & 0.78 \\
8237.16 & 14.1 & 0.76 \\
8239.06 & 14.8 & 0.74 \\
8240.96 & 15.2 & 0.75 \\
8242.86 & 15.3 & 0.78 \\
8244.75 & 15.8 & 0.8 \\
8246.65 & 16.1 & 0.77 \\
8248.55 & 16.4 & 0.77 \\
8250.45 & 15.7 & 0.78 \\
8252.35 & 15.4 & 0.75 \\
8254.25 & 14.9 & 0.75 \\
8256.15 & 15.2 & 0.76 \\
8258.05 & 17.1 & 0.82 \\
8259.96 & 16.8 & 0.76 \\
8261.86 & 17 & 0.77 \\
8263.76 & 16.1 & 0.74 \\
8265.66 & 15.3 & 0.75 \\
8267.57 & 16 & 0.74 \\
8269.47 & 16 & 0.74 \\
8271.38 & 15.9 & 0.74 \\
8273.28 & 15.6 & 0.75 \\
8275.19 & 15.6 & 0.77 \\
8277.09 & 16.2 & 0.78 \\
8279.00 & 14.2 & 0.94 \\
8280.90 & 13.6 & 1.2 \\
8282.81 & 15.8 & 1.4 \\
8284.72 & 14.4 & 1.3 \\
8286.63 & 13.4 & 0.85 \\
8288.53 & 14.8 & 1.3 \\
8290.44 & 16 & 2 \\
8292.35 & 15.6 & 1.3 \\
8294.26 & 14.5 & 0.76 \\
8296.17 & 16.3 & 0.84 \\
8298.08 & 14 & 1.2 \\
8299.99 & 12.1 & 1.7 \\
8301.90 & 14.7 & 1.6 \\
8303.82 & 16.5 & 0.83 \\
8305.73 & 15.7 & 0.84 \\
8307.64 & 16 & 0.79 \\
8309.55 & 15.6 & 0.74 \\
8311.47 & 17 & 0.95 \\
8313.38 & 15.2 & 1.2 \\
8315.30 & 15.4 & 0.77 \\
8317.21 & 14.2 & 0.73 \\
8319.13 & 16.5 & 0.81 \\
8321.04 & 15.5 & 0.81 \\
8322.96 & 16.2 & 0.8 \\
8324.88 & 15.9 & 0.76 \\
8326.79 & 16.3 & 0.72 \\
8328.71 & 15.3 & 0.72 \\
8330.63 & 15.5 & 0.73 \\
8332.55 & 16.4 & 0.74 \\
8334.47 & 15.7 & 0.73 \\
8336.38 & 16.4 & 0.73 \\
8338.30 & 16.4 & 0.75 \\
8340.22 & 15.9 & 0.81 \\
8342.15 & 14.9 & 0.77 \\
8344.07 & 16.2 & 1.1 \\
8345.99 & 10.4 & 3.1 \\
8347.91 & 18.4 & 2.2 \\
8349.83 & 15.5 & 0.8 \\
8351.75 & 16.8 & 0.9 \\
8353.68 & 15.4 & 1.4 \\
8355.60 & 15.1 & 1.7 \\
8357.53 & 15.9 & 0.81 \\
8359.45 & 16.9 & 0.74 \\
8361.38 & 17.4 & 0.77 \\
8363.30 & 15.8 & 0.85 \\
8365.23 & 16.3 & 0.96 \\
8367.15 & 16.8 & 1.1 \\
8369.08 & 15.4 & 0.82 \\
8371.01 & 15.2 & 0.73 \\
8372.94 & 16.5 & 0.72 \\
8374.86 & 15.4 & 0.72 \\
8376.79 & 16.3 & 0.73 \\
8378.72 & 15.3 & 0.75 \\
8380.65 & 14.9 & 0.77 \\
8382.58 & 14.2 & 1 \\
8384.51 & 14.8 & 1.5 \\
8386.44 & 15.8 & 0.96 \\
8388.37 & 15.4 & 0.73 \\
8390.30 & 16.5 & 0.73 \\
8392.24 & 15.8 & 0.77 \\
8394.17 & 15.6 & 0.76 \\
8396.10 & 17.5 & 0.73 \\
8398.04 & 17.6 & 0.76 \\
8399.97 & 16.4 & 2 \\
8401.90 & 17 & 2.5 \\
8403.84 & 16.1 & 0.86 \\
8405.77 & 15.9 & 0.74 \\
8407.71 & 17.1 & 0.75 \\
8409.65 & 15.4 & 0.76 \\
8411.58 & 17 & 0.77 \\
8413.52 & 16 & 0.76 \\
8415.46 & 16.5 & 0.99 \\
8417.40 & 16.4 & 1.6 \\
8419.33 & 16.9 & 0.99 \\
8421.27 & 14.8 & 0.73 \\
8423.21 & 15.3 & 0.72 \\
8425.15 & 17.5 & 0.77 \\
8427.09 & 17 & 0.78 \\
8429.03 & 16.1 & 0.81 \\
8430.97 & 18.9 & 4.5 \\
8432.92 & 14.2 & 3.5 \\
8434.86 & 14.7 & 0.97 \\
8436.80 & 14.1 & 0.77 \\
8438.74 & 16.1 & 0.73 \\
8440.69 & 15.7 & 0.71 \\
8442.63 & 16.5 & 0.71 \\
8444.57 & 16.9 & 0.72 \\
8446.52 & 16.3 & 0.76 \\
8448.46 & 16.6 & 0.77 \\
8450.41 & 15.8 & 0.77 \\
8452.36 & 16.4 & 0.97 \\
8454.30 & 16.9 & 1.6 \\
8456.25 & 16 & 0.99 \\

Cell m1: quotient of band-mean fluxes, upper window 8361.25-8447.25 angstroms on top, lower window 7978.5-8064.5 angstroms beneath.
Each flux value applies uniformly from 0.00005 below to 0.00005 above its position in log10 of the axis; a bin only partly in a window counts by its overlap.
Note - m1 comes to 1.02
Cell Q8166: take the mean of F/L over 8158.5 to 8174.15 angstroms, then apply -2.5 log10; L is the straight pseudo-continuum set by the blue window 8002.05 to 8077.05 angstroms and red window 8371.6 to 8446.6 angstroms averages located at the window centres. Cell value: 0.04 mag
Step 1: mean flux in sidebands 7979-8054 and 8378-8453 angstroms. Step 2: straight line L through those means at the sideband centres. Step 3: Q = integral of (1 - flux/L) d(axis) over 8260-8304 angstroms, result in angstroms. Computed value 2.14 angstroms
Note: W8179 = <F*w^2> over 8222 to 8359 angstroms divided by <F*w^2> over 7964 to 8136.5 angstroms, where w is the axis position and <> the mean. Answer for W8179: 1.06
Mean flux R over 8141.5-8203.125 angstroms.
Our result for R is 14.8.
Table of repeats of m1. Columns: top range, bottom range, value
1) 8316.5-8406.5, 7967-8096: 1.01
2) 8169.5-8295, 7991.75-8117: 0.98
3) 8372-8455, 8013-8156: 1.05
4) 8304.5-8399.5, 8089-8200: 1.07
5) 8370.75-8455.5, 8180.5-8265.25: 1.05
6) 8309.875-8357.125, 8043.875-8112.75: 1.02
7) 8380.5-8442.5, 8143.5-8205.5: 1.08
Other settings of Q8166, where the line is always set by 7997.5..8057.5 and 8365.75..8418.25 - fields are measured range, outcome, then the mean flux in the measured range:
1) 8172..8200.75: 0.09 mag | 14.6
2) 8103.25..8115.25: 0.03 mag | 15.4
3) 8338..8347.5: 0.08 mag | 14.8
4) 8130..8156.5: 0.10 mag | 14.5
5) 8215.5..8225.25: 0.05 mag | 15.2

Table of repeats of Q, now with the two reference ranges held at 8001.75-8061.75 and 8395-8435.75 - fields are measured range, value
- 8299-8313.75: 0.79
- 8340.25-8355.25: 0.82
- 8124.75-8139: 1.16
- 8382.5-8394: 0.58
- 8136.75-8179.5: 3.07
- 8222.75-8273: 0.86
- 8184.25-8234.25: 3.02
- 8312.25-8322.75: 0.51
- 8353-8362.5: 0.09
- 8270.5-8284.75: 0.85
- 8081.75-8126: 1.12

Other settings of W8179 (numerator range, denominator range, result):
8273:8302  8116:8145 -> 1.05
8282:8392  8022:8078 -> 1.09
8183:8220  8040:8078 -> 1.01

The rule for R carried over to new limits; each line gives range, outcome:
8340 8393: 15.7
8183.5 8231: 15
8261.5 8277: 15.9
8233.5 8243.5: 15.2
